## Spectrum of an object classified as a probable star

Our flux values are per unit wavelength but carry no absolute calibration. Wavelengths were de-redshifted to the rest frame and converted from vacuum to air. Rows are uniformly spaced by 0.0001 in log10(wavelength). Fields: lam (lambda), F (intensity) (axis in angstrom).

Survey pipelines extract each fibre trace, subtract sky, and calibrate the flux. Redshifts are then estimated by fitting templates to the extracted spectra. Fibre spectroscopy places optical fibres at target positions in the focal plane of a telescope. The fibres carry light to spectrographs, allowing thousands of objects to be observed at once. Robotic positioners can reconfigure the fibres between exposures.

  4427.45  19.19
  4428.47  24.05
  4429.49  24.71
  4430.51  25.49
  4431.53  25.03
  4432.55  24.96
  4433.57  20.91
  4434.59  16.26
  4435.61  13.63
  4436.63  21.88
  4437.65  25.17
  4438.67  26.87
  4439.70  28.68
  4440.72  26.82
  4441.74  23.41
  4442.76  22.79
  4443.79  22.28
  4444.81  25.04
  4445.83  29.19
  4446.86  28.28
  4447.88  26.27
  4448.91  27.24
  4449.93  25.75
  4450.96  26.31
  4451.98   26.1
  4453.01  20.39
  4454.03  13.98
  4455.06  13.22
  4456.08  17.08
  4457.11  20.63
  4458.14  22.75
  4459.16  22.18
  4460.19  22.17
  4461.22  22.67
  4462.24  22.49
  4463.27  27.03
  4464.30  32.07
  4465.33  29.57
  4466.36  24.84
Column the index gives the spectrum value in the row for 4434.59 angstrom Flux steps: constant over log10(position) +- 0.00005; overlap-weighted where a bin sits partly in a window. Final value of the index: 16.26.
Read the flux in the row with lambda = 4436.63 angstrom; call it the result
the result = 21.88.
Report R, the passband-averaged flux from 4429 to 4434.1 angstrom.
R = 24.2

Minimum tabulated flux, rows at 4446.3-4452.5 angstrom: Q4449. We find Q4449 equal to 25.75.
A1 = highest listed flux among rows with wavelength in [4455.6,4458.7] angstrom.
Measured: 22.75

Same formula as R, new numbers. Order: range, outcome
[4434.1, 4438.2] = 19.4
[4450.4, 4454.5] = 21.8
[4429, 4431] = 25.1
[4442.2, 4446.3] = 24.8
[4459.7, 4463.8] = 23.6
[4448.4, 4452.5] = 26.3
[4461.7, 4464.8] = 27.2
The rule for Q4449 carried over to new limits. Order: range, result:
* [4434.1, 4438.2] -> 13.63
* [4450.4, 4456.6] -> 13.22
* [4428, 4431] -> 24.05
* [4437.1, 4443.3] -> 22.79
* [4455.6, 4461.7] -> 17.08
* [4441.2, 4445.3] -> 22.28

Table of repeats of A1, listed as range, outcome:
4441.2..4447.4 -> 29.19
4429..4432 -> 25.49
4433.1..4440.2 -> 28.68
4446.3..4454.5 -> 28.28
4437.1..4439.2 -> 26.87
